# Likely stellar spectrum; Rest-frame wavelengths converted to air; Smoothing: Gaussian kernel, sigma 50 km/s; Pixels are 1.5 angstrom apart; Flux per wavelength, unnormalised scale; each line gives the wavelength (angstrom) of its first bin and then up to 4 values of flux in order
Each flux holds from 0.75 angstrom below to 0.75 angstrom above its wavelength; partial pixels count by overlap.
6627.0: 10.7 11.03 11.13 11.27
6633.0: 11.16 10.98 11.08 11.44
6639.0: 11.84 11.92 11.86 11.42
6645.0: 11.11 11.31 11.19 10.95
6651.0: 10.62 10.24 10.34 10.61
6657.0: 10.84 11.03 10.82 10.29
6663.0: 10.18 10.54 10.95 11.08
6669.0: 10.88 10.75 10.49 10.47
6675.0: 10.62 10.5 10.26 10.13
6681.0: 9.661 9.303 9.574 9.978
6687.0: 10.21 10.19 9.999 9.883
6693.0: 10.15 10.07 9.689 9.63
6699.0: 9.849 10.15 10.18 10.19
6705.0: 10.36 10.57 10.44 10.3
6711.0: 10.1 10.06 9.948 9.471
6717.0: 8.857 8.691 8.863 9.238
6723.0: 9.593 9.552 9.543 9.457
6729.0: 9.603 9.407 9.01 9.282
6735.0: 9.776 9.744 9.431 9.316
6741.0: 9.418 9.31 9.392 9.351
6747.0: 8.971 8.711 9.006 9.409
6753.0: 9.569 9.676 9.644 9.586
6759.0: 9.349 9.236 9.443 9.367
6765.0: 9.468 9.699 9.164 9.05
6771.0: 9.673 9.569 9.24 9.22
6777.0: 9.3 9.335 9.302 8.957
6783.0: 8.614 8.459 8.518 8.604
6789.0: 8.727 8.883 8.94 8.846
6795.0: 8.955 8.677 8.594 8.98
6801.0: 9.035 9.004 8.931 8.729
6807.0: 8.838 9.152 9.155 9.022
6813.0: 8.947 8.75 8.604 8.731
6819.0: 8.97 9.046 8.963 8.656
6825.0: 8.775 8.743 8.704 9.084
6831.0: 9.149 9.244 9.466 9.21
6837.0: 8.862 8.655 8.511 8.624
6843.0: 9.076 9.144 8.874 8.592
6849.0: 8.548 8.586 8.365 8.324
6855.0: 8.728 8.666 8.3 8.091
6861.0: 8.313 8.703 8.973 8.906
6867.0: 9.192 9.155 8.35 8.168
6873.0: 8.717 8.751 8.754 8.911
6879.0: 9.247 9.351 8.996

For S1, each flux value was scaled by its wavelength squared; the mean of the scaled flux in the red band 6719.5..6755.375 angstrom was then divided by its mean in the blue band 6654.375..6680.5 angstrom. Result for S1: 0.90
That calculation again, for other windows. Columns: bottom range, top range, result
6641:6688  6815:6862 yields 0.87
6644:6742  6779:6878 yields 0.91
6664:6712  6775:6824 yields 0.90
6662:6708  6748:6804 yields 0.92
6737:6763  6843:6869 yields 0.96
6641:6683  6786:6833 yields 0.87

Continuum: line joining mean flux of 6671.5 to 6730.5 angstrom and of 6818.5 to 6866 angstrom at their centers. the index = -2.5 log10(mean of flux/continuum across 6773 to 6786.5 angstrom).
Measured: 0.03 mag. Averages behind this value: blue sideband 9.88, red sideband 8.77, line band 9.01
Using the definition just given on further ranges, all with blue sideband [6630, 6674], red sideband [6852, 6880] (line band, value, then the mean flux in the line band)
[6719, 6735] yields 0.09 mag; 9.36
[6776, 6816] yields 0.06 mag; 8.89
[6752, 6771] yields 0.04 mag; 9.45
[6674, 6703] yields 0.06 mag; 10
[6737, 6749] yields 0.08 mag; 9.26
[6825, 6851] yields 0.01 mag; 8.89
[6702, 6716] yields 0.02 mag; 10.2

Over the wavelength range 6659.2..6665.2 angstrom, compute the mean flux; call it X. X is 10.5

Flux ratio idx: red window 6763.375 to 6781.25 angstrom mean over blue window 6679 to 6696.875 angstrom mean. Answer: 0.95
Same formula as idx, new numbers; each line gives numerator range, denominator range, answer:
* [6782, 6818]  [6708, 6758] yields 0.93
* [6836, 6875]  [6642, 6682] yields 0.81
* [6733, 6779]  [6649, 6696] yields 0.91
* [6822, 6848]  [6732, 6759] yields 0.95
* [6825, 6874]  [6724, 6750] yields 0.94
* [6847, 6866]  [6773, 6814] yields 0.96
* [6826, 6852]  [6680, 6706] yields 0.89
